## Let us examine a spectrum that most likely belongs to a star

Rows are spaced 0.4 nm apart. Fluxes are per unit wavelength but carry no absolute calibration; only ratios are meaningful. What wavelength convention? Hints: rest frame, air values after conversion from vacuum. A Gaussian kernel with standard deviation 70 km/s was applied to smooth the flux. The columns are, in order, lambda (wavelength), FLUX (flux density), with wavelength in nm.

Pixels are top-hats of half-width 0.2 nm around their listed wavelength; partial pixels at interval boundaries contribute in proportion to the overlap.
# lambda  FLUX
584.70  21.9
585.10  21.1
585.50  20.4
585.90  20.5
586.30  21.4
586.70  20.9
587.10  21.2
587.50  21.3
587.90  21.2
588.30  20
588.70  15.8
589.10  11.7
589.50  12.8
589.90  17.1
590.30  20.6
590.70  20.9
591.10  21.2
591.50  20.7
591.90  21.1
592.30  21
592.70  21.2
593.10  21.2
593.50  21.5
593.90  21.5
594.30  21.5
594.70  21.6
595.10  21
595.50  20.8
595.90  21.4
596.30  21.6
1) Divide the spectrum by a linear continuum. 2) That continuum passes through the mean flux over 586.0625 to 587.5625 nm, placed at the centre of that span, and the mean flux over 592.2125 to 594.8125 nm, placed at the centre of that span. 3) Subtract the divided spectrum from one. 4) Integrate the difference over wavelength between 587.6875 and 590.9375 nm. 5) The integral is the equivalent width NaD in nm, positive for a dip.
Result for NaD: 0.562 nm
